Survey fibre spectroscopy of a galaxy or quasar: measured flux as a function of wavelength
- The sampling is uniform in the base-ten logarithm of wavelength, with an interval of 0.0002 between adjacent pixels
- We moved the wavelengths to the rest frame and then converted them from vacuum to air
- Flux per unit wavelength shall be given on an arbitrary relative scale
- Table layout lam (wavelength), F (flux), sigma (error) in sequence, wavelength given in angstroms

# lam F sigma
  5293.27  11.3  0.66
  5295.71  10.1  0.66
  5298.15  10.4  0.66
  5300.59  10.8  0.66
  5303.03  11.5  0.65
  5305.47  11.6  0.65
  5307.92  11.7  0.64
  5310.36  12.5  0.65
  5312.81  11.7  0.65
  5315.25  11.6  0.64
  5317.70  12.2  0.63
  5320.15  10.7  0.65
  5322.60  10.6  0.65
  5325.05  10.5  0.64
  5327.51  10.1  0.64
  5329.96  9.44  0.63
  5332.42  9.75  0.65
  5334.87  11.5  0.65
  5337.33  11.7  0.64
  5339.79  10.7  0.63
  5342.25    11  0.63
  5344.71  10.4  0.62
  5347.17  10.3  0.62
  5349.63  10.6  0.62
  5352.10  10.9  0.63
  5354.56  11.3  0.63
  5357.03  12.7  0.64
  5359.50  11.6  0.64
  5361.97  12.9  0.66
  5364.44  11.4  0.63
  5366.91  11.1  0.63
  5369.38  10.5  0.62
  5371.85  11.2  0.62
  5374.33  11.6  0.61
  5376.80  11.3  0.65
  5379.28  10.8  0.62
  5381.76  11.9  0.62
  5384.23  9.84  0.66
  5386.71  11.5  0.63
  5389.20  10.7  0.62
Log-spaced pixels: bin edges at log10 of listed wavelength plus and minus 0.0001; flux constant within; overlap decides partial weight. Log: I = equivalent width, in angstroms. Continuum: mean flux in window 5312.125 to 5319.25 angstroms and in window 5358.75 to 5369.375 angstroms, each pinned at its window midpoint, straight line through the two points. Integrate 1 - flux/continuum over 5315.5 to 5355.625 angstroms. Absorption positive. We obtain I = 3.3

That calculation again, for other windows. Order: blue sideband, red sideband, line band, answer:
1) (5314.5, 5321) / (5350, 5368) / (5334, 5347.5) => 0.74 angstroms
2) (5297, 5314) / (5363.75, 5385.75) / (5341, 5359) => 0.25 angstroms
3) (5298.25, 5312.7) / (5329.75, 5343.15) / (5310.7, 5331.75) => 0.49 angstroms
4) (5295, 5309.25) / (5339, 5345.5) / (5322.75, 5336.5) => 0.64 angstroms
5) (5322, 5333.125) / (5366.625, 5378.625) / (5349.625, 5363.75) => -1.31 angstroms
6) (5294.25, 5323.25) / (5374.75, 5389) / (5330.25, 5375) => 0.11 angstroms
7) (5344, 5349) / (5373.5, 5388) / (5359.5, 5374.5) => -0.85 angstroms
